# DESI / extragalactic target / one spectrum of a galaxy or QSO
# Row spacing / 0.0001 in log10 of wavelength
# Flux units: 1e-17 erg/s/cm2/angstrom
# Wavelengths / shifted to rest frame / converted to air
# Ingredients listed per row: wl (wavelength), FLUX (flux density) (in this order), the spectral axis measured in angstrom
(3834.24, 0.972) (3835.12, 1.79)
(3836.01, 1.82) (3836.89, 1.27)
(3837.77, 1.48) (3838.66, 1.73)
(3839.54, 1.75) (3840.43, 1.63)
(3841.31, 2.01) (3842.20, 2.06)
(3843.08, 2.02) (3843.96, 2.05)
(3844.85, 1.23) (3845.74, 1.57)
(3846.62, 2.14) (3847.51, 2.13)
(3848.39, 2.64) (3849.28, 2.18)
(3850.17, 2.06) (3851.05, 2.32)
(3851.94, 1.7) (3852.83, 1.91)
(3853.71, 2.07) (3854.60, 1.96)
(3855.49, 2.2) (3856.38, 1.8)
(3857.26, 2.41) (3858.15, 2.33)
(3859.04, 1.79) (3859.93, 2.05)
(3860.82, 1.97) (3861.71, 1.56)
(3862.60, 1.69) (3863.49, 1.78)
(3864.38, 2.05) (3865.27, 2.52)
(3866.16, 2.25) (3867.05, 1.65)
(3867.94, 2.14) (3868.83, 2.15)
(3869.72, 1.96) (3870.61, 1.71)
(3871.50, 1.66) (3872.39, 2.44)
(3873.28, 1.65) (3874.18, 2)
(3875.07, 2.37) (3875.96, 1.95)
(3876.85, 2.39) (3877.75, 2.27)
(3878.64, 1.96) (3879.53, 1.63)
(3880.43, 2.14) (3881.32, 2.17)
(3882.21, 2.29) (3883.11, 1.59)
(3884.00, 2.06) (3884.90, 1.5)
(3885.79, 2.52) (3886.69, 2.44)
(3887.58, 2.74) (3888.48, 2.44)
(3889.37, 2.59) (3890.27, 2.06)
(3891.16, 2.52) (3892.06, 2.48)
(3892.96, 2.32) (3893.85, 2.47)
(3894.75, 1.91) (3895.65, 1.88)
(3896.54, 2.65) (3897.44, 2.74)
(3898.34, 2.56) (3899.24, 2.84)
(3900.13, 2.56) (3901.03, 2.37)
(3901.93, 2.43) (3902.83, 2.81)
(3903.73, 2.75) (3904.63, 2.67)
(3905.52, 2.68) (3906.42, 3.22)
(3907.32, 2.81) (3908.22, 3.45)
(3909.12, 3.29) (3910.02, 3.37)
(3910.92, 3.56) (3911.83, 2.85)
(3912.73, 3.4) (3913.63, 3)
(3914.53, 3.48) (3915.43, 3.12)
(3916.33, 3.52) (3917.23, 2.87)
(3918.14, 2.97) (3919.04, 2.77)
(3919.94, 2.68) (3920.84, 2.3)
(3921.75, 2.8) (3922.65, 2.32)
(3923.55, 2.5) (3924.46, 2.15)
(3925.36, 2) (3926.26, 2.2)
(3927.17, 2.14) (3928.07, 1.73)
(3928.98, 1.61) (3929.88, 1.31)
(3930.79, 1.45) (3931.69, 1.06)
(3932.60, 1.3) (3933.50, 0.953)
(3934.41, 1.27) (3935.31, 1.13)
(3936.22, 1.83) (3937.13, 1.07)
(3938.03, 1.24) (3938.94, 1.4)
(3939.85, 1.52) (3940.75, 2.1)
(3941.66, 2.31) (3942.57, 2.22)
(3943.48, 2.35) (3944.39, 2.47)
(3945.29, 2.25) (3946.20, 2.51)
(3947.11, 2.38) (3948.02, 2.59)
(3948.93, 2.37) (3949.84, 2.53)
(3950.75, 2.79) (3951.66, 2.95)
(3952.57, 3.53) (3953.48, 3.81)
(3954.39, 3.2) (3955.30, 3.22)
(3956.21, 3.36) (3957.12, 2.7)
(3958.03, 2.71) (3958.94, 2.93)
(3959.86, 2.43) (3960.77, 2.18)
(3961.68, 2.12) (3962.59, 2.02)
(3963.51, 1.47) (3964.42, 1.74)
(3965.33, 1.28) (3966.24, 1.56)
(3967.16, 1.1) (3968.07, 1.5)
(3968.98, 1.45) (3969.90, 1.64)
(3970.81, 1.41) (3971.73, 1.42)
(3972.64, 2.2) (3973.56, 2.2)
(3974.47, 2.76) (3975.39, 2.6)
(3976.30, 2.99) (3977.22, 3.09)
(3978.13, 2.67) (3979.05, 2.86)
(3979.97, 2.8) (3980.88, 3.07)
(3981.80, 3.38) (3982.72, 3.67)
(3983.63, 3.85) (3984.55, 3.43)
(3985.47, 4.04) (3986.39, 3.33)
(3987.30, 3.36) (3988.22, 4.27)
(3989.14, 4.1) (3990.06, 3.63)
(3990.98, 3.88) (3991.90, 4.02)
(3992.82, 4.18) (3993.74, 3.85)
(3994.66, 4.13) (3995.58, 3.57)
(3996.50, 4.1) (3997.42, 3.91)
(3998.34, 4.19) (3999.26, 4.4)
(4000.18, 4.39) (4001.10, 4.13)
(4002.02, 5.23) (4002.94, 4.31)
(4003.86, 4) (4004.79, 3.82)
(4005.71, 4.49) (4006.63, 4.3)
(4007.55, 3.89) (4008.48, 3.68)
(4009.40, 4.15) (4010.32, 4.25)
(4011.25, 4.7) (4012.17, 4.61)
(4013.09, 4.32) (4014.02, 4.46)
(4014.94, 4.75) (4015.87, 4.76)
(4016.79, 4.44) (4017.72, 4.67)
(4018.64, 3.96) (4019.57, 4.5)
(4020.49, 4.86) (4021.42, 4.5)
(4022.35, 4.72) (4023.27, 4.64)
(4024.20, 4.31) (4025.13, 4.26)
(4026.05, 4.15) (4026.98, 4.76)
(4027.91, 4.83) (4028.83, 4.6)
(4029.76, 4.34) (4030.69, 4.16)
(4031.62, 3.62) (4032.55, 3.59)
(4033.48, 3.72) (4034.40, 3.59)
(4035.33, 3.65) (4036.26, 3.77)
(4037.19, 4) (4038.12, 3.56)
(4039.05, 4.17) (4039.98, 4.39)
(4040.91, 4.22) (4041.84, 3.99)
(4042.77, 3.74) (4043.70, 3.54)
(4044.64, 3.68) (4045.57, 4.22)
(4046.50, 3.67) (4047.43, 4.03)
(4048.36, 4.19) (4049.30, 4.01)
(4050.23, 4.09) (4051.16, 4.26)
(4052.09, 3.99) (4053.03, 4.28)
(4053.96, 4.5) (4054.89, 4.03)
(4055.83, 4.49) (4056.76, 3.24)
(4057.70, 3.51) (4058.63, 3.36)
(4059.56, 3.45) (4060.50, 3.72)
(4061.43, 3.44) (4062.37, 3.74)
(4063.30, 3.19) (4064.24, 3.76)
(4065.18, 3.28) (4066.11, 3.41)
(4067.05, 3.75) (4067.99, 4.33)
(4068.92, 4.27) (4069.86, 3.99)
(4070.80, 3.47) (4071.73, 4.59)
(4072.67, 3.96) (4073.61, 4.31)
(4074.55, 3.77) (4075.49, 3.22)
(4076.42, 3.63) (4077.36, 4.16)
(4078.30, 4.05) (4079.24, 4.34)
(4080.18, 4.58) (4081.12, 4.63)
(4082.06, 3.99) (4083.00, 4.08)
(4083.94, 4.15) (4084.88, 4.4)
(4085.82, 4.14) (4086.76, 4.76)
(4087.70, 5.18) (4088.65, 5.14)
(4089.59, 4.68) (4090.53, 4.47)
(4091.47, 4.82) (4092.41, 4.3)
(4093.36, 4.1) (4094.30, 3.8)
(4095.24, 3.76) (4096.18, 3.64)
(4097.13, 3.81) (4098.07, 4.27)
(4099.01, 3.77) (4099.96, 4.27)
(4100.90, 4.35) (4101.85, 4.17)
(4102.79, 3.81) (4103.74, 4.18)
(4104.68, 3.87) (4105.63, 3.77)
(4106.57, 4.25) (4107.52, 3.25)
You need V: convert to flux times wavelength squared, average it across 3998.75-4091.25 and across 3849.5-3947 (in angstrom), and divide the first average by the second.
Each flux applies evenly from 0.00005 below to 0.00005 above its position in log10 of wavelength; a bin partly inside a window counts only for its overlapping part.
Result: 2.0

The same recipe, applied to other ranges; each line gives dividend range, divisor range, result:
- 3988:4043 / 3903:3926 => 1.53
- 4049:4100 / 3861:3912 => 1.90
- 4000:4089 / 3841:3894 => 2.17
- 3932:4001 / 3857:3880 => 1.41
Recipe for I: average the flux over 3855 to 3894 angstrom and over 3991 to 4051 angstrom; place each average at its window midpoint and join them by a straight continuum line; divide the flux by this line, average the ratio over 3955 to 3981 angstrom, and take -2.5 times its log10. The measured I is 0.46 mag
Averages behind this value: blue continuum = 2.1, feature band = 2.24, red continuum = 4.18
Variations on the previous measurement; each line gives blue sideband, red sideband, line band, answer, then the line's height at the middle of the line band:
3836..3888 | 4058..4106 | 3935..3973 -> 0.29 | 2.85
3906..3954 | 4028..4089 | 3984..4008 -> -0.25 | 3.21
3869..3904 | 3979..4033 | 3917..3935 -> 0.38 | 2.87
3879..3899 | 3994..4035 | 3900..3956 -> 0.16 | 2.89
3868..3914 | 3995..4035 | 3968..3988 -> 0.34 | 3.74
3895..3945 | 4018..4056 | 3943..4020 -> 0.02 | 3.29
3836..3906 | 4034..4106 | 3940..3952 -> 0.17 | 2.83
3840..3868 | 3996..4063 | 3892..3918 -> -0.08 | 2.62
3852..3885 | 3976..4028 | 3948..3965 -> 0.25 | 3.36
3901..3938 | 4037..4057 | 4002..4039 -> -0.16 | 3.69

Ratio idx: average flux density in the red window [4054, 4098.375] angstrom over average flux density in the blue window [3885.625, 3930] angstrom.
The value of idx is 1.5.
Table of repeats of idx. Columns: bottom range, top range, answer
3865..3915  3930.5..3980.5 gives 0.89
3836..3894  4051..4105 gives 1.99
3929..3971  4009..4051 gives 2.04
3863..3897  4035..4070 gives 1.81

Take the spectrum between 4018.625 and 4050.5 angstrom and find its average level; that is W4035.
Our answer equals 4.12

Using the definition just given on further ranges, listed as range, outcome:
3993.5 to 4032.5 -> 4.32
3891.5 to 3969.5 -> 2.37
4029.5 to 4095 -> 4.01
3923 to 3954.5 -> 2.05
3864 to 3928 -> 2.46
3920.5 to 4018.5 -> 2.91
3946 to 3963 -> 2.76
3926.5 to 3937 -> 1.44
